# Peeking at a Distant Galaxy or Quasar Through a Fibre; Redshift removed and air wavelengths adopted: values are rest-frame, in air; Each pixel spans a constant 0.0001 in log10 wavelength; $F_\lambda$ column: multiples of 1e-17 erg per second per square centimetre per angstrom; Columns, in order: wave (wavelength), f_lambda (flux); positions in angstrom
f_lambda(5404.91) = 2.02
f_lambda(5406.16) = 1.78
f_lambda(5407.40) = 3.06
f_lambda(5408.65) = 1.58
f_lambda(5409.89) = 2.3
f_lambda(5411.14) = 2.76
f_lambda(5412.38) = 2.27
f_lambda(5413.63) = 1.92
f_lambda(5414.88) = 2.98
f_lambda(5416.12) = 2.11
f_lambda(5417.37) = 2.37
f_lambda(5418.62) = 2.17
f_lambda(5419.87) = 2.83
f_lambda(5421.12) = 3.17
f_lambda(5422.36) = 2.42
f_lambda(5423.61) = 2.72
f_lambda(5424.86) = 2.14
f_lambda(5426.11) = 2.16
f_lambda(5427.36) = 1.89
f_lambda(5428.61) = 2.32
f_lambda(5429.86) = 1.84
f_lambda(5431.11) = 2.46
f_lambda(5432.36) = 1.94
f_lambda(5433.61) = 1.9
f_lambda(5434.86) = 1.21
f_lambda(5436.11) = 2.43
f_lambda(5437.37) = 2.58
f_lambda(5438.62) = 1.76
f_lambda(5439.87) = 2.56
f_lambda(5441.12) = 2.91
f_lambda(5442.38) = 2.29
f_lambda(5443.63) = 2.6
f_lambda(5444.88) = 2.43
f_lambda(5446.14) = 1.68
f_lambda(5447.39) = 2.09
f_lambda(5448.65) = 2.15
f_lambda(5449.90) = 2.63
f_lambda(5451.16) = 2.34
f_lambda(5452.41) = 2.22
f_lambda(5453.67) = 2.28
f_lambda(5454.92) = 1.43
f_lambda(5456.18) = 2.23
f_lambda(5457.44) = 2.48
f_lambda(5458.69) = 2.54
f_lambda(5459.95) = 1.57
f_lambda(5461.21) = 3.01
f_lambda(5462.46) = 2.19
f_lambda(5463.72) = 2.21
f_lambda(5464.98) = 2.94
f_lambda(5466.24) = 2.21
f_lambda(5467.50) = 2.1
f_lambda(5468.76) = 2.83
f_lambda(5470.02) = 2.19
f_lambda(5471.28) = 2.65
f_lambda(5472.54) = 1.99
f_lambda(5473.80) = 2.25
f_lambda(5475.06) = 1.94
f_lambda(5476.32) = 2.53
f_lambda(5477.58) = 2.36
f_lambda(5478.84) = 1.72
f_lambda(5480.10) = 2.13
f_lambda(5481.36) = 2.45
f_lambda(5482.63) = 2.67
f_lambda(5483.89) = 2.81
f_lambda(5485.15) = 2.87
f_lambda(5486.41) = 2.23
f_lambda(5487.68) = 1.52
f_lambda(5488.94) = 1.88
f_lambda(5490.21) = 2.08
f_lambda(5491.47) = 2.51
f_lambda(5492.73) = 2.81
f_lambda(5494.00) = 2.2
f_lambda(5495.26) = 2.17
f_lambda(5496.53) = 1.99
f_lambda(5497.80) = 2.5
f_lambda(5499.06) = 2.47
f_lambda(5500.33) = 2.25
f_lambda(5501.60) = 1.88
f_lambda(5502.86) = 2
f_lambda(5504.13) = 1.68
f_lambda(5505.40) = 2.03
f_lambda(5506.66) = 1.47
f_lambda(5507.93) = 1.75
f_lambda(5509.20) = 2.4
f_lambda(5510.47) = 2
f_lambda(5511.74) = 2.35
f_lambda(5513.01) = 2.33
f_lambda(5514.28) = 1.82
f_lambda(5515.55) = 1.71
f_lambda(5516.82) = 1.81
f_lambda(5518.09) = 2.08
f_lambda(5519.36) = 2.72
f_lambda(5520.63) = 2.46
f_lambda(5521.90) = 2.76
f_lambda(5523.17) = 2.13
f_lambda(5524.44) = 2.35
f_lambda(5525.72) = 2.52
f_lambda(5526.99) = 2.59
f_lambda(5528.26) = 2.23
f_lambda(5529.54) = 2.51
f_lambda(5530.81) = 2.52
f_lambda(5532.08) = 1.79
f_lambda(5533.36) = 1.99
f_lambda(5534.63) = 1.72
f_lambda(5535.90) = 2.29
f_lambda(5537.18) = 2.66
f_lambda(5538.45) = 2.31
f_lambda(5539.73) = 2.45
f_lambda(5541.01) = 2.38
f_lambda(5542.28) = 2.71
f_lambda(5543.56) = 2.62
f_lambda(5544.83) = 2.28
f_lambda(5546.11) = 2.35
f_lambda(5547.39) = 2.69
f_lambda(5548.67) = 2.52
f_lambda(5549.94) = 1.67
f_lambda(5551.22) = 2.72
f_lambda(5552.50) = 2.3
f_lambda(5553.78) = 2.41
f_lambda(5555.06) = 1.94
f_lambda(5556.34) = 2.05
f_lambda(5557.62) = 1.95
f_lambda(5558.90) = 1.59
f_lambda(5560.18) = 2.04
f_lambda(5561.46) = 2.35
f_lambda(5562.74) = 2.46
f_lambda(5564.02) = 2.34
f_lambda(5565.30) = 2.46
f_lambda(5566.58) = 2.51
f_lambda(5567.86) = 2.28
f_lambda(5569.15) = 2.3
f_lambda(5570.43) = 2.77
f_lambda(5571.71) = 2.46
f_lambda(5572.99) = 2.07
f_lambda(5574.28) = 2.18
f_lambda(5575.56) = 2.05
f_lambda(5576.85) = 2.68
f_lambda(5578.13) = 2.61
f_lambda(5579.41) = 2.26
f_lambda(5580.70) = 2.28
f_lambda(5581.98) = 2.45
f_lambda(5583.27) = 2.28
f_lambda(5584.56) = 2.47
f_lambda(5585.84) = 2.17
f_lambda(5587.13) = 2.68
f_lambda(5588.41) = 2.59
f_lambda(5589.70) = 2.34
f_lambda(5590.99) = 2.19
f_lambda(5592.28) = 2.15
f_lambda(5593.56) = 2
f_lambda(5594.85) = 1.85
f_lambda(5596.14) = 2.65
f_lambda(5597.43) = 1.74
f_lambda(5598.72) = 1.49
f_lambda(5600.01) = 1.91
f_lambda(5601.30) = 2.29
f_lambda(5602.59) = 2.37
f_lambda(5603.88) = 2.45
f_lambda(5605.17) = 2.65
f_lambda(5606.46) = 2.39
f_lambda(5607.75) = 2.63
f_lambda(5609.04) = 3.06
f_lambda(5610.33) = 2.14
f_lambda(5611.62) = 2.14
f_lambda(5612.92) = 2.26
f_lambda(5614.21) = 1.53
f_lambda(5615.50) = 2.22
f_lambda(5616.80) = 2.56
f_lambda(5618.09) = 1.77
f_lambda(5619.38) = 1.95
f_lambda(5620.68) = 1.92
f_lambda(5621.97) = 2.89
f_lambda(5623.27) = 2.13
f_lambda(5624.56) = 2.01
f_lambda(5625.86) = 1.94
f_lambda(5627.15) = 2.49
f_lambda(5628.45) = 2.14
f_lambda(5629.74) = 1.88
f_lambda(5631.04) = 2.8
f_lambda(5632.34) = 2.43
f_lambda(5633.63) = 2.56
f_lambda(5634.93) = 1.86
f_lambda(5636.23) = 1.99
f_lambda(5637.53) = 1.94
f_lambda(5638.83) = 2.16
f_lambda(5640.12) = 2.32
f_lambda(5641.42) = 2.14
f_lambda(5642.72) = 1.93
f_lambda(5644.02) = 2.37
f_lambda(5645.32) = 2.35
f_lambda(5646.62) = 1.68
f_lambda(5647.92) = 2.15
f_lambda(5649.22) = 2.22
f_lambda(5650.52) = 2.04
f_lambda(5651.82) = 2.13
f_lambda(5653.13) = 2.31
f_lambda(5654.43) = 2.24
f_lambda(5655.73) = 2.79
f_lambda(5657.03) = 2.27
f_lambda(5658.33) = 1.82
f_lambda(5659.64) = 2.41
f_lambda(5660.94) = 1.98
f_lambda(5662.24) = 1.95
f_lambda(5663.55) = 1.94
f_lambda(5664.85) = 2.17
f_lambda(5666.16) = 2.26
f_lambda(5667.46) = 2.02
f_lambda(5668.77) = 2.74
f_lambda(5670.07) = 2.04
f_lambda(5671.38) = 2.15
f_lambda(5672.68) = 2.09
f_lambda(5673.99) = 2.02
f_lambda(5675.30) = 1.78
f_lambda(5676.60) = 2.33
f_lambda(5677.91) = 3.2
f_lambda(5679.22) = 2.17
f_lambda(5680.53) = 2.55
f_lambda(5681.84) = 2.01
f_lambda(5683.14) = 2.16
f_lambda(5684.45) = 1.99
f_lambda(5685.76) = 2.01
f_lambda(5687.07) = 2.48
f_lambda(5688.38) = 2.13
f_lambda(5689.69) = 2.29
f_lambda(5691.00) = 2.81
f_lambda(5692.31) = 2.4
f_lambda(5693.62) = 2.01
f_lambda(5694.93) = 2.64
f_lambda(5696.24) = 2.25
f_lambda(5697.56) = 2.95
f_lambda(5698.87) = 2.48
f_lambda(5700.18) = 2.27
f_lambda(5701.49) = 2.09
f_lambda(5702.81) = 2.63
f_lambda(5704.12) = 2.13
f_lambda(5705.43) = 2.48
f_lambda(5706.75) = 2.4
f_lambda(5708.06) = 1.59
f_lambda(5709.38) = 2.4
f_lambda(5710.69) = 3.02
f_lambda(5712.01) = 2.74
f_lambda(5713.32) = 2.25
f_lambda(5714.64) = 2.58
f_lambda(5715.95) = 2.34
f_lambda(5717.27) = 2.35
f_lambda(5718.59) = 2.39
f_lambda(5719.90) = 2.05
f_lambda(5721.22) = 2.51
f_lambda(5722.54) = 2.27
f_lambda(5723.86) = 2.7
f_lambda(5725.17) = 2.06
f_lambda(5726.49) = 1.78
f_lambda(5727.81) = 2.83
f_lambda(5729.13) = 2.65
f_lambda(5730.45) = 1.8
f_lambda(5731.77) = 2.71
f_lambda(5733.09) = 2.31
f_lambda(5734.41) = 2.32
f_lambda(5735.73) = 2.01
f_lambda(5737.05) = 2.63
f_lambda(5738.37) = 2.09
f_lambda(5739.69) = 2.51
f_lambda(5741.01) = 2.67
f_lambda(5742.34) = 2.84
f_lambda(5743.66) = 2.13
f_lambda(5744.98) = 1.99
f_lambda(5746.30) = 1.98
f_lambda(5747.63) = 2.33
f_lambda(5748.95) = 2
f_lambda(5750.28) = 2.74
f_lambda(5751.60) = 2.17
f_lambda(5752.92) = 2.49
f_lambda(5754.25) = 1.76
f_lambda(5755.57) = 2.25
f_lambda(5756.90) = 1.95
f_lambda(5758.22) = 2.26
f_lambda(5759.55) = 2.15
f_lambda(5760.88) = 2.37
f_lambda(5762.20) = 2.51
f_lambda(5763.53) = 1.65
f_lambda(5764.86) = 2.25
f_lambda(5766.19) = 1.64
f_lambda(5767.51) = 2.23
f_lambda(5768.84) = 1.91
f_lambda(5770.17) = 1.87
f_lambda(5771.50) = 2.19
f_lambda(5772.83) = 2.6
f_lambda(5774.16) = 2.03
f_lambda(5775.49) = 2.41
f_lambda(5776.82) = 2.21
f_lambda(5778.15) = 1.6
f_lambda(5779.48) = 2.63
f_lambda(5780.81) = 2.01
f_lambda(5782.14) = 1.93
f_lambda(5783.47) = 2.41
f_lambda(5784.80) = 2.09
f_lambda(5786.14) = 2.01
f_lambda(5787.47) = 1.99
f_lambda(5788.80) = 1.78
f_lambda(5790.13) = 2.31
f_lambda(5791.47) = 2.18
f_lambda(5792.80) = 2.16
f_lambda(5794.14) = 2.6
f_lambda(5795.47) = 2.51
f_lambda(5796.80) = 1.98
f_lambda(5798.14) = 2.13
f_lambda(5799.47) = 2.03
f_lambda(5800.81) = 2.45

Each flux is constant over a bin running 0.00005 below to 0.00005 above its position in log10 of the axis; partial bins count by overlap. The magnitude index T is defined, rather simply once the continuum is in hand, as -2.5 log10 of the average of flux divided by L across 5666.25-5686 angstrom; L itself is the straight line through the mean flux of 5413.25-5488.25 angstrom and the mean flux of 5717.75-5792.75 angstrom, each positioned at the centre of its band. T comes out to 0.01 mag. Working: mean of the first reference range 2.29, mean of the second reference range 2.22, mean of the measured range 2.22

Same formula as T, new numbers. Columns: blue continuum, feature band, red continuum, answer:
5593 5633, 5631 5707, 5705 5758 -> 0.01 mag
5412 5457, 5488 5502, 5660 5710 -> 0.01 mag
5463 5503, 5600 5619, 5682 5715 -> 0.02 mag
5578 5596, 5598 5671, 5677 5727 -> 0.06 mag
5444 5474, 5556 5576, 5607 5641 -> 0.00 mag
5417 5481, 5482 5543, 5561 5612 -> 0.03 mag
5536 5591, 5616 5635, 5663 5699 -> 0.04 mag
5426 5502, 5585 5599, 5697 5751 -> 0.06 mag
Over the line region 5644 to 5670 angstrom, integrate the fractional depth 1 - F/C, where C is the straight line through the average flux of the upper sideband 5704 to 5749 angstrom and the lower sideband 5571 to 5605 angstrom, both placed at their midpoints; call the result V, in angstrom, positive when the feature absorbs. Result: 1.3 angstrom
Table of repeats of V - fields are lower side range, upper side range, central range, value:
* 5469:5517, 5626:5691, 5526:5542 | -0.9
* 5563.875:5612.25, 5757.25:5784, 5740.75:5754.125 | -0.9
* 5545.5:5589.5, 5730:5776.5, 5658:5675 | 1.1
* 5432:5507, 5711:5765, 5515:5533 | -0.4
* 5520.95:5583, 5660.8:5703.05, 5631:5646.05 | 0.5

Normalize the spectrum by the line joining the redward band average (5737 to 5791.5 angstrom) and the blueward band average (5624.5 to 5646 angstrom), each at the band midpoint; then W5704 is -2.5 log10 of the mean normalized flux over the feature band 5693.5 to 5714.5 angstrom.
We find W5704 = -0.10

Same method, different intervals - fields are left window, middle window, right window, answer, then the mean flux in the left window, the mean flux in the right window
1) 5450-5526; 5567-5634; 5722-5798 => -0.02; 2.23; 2.22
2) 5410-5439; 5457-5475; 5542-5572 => -0.03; 2.28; 2.32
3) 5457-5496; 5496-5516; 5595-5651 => 0.13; 2.32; 2.2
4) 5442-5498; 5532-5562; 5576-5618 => 0.02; 2.29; 2.29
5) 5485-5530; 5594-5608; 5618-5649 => -0.02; 2.19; 2.17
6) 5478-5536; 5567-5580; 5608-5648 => -0.08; 2.2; 2.19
